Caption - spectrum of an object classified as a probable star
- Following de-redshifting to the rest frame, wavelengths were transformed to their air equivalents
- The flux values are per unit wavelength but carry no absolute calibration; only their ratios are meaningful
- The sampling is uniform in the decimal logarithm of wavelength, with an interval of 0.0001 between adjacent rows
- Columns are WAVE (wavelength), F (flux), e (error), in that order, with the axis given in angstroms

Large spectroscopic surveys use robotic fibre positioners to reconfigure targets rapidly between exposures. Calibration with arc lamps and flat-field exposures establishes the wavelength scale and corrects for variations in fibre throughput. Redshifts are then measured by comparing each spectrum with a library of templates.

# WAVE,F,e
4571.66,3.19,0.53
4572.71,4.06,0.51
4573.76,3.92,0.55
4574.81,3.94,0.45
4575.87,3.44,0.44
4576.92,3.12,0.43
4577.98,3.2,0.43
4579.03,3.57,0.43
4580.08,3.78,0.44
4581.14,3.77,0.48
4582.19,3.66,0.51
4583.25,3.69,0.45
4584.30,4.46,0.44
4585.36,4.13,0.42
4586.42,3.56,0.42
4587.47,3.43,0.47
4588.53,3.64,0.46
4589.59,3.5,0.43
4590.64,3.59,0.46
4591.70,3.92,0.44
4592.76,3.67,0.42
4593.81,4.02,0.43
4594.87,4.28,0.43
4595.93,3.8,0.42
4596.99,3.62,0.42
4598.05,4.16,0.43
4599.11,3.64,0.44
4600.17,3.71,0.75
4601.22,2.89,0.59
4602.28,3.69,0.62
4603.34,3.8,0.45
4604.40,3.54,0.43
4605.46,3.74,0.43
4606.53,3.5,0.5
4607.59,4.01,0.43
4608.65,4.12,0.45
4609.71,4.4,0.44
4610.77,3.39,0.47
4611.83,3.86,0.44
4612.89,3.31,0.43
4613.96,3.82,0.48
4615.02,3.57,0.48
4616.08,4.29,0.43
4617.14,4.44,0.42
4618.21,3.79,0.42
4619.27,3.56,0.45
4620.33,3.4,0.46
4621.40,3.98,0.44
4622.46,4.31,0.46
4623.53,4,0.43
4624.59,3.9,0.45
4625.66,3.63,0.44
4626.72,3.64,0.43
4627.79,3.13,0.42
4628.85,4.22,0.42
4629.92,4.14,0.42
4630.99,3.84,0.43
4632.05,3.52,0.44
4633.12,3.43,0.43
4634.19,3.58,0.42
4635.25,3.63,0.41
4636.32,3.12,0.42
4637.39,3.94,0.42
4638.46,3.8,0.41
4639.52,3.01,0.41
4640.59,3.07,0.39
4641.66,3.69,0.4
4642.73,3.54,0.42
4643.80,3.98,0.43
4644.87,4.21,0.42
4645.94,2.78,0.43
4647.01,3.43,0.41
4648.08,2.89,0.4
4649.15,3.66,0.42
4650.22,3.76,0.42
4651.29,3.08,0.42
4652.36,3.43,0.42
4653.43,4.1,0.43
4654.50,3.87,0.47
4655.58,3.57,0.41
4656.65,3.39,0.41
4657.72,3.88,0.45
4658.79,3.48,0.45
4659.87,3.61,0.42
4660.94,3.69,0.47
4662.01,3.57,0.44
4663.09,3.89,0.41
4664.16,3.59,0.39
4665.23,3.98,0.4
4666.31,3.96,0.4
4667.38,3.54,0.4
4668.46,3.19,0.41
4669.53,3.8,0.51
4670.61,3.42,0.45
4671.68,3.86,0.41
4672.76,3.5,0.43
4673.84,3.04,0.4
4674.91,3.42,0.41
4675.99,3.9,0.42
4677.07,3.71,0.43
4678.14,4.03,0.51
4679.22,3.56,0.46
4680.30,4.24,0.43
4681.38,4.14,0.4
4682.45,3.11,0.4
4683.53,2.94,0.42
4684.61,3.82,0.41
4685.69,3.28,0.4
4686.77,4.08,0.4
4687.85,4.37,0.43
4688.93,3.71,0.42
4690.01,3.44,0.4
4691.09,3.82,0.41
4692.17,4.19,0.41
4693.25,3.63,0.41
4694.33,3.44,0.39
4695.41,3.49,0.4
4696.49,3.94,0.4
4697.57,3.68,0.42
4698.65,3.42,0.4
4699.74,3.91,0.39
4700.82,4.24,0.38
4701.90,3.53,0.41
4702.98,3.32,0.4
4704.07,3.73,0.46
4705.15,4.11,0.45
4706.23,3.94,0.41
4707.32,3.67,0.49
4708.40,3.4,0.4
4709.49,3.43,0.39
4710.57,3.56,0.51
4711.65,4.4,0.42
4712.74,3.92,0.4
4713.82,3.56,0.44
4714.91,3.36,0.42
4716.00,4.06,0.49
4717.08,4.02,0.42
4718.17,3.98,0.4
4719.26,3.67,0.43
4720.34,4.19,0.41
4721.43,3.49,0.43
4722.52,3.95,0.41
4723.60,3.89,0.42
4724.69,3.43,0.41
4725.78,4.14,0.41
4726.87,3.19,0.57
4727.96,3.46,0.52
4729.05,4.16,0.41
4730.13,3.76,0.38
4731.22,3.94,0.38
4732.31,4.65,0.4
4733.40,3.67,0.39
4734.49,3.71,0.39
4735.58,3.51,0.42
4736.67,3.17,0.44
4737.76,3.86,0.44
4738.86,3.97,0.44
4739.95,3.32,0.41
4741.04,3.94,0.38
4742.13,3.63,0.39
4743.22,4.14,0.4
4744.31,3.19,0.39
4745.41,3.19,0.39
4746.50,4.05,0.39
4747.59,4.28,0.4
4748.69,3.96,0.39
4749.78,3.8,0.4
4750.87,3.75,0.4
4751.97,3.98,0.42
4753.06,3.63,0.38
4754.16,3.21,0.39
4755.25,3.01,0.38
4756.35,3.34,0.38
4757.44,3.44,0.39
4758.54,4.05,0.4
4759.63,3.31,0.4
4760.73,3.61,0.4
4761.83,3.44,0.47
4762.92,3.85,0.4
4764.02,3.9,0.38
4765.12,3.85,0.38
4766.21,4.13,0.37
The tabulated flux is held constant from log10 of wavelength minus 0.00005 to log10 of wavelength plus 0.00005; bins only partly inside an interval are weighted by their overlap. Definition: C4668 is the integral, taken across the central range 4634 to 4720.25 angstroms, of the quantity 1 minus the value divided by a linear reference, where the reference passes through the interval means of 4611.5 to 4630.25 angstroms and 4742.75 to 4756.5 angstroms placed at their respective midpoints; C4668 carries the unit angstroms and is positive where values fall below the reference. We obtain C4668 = 2.1 angstroms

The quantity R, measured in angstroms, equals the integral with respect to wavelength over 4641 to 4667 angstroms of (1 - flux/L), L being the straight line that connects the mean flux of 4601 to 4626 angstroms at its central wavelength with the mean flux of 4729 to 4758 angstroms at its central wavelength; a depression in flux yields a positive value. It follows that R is 1.0 angstroms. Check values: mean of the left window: 3.8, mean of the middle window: 3.62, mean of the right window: 3.71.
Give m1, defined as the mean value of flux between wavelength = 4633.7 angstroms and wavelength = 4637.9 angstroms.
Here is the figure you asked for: 3.57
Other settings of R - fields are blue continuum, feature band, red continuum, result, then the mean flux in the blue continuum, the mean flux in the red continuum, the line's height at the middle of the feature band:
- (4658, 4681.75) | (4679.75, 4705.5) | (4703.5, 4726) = 0.1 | 3.69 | 3.8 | 3.74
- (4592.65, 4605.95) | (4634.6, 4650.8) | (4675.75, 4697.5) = 1.0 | 3.74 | 3.74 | 3.74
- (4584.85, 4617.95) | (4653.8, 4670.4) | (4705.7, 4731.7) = 0.5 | 3.78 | 3.77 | 3.77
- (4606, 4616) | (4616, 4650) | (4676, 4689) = 1.1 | 3.8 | 3.76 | 3.79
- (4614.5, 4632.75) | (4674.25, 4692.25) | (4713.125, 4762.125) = 0.2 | 3.84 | 3.71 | 3.77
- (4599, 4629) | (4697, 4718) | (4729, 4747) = 0.0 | 3.77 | 3.75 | 3.75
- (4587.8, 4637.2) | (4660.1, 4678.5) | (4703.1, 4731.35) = 0.6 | 3.75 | 3.78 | 3.77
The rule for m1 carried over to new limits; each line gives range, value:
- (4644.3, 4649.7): 3.4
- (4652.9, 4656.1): 3.84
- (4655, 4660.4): 3.58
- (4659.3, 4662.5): 3.62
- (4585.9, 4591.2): 3.55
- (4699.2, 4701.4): 4.07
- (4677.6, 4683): 3.82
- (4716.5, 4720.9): 3.97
